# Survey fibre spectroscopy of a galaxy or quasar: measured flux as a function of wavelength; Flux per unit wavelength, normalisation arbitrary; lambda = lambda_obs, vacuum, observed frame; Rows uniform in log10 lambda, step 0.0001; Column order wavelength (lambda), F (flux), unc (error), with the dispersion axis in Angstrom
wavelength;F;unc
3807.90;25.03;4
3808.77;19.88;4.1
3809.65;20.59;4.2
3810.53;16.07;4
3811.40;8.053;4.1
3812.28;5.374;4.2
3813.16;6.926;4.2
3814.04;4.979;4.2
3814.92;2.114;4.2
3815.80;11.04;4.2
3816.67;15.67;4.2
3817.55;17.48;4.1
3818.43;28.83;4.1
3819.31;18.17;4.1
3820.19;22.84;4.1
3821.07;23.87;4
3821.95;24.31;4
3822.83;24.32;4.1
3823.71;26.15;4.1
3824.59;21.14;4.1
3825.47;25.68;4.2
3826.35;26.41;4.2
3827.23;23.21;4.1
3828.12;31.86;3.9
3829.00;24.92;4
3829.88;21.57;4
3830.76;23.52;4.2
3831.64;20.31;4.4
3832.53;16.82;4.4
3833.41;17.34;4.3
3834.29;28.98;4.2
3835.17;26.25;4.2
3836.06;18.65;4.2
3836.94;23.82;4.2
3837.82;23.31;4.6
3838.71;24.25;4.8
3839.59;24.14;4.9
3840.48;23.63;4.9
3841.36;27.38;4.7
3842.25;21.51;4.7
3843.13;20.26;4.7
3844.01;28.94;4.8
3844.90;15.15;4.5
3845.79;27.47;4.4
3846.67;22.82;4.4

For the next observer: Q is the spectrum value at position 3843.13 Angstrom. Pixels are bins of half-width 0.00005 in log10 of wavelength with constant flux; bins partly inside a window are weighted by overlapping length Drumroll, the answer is 20.26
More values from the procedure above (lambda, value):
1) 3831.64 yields 20.31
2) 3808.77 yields 19.88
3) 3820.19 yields 22.84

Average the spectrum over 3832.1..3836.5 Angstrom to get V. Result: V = 21.6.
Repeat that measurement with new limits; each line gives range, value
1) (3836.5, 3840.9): 23.8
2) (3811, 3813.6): 6.75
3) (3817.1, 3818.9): 23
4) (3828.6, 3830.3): 23.2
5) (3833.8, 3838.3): 24.1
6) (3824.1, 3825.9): 23.5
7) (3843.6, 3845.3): 22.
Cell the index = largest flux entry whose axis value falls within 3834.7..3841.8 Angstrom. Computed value 27.38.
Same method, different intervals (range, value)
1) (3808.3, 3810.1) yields 20.59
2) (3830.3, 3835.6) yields 28.98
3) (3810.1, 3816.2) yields 16.07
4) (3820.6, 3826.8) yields 26.41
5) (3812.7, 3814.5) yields 6.926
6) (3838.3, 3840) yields 24.25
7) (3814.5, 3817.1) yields 15.67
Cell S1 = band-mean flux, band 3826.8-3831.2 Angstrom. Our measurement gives 25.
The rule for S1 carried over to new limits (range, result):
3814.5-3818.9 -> 15.1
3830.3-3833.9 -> 19.7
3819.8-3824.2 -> 24.3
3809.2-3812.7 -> 12.6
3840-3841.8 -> 25.5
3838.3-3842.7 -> 24.2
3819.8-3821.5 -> 23.4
